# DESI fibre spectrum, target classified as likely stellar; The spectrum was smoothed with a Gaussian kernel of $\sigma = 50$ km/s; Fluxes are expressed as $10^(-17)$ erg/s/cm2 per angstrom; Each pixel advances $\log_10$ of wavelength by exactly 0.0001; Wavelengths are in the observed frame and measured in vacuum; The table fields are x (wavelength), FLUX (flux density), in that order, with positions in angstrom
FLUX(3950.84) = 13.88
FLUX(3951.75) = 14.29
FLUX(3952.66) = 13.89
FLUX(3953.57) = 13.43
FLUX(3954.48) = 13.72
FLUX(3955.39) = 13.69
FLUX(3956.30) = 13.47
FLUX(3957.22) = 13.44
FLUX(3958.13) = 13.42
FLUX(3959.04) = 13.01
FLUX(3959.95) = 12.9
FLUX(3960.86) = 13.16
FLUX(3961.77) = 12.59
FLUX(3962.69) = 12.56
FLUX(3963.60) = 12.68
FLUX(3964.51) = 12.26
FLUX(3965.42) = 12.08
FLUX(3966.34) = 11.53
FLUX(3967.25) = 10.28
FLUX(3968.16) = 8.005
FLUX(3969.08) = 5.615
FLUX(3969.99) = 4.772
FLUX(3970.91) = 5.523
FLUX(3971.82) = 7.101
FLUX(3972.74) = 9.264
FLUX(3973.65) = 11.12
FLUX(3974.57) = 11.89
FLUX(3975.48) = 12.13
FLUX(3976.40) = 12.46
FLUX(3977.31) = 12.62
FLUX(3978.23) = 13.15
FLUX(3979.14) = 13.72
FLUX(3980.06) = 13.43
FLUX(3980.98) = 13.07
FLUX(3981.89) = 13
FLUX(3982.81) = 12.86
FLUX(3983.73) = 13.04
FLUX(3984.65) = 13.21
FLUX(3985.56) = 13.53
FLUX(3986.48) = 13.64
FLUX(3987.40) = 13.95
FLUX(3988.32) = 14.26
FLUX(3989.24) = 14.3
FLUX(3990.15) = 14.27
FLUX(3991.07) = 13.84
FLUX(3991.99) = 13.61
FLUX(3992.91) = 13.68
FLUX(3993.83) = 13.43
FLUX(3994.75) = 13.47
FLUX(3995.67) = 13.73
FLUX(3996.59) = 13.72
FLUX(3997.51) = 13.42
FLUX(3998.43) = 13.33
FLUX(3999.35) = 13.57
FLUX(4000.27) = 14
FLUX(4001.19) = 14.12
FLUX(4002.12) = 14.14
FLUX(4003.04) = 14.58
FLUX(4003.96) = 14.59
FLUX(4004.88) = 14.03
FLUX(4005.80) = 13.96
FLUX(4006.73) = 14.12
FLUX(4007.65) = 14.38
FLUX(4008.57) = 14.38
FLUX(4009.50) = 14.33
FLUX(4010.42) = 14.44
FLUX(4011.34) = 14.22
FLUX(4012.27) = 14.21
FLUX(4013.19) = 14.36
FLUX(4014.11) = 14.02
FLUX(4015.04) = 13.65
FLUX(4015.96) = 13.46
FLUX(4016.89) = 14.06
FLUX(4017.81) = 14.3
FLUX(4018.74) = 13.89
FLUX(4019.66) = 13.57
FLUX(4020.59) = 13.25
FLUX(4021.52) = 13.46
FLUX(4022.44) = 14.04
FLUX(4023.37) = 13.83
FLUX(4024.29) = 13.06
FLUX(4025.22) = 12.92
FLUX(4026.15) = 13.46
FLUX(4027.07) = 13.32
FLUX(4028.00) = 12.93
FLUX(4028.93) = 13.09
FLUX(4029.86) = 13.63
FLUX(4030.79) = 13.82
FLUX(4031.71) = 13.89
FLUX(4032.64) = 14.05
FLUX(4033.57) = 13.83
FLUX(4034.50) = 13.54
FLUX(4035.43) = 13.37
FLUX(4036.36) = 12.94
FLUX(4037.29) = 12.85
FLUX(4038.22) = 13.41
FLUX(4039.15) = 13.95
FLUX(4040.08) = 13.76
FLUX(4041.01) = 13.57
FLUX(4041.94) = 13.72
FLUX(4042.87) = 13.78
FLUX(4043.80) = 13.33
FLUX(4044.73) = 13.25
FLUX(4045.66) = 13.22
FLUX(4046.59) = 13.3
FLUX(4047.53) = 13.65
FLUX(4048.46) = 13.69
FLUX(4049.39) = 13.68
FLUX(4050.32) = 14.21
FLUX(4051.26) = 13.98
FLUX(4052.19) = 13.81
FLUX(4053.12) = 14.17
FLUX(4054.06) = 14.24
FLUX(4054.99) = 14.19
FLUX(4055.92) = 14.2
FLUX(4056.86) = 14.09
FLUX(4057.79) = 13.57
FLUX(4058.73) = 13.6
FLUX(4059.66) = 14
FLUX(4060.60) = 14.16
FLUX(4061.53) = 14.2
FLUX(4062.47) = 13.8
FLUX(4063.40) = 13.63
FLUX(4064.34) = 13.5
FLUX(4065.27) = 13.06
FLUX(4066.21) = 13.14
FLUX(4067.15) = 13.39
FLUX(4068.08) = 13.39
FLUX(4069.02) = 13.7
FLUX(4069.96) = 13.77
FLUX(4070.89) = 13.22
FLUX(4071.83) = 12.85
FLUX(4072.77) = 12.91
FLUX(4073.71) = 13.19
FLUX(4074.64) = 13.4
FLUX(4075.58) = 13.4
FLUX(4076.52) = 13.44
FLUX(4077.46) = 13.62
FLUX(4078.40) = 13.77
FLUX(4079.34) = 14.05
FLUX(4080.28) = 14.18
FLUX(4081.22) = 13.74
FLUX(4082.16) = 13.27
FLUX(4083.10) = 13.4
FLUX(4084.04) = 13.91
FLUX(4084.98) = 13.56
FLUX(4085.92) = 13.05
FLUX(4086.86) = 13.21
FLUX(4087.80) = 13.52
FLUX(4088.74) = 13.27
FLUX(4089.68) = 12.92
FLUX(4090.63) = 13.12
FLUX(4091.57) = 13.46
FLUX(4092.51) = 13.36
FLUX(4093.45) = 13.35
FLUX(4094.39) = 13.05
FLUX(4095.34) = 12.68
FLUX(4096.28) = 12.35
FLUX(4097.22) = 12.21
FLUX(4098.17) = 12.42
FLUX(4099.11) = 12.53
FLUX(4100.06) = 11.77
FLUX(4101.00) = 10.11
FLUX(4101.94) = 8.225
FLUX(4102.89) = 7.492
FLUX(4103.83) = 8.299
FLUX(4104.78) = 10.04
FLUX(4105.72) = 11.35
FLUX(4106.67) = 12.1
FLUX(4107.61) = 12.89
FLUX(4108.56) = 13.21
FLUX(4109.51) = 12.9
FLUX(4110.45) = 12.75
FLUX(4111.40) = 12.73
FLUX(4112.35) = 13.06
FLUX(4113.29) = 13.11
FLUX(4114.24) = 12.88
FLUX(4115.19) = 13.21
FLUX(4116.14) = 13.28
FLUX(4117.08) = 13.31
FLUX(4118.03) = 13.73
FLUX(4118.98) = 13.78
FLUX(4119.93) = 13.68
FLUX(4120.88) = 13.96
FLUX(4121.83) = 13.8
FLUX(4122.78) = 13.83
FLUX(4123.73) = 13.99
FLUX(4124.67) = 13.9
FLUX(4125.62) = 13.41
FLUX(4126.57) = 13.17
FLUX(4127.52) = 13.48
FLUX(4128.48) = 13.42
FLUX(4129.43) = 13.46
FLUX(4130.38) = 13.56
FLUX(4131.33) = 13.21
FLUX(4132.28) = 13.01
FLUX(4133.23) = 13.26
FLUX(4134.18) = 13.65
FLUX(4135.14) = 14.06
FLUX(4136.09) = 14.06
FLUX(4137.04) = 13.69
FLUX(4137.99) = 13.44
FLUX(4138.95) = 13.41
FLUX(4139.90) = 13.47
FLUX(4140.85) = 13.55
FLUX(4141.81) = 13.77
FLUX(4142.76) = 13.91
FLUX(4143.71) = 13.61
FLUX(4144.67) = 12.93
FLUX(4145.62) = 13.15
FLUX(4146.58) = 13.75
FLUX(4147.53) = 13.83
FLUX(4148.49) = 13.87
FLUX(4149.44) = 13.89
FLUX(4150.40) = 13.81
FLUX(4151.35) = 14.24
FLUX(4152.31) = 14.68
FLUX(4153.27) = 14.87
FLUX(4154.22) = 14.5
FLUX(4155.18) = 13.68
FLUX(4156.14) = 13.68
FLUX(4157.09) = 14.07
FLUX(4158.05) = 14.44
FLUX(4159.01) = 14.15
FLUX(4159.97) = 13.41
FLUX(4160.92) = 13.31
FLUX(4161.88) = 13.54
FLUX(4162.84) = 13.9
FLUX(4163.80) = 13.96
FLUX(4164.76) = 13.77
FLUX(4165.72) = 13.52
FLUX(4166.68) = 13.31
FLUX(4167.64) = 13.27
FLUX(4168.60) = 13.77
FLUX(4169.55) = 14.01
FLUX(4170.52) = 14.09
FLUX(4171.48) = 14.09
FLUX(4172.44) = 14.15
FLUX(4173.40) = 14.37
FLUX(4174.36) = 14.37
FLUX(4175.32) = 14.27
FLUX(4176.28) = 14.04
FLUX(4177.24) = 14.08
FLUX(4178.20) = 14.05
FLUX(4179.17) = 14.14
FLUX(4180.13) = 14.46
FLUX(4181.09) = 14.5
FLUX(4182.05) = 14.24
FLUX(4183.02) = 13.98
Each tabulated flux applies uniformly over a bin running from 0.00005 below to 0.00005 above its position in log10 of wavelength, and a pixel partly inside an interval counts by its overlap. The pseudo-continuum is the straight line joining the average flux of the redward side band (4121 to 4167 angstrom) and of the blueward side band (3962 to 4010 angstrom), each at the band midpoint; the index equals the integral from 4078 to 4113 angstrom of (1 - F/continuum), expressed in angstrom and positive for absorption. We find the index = 2.4 angstrom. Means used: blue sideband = 12.6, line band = 12.5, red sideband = 13.7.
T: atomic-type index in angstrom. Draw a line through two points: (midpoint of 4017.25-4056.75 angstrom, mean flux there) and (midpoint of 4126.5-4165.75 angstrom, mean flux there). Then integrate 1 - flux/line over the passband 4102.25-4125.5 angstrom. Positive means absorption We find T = 1.8 angstrom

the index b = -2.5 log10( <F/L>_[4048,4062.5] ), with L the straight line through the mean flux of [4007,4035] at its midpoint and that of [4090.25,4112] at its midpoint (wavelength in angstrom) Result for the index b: -0.08 mag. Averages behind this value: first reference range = 13.8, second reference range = 11.8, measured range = 14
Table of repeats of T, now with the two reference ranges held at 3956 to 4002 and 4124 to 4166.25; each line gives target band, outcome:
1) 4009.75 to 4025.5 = -1.44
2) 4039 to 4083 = -2.11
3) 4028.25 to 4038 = -0.52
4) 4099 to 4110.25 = 2.09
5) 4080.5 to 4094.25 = -0.14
